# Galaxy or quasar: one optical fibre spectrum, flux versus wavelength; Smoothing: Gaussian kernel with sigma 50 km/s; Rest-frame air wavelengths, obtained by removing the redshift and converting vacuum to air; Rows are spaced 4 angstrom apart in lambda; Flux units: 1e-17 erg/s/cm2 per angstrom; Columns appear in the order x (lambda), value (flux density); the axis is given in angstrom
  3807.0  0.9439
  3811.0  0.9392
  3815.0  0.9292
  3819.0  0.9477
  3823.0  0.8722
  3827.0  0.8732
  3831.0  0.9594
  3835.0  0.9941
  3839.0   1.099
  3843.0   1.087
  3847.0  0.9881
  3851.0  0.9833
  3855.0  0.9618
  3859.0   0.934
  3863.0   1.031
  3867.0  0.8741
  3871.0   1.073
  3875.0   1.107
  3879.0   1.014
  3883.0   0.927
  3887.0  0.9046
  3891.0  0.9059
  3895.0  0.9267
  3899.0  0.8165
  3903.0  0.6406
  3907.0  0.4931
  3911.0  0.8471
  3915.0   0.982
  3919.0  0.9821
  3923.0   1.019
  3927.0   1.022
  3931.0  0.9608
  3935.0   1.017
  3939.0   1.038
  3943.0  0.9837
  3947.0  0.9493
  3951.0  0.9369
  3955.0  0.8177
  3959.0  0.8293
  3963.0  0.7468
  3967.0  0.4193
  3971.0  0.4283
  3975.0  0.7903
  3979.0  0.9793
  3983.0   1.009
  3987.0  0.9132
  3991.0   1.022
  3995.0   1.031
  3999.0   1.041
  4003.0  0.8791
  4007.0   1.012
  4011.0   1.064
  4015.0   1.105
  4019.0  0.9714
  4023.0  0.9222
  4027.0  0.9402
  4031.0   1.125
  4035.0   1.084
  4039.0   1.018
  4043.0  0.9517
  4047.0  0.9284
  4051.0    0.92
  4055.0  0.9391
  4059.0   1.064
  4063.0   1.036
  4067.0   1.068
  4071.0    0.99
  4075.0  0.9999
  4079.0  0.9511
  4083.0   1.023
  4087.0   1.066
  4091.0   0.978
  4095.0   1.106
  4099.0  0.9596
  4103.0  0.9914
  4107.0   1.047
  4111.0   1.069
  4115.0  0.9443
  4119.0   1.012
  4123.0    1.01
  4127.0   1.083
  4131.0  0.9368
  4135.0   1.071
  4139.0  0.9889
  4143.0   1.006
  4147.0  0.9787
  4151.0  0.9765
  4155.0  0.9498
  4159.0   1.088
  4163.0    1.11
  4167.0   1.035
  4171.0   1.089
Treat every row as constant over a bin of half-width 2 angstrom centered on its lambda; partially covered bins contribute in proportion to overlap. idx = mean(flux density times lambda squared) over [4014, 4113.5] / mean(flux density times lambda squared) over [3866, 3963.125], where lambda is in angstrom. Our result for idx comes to 1.2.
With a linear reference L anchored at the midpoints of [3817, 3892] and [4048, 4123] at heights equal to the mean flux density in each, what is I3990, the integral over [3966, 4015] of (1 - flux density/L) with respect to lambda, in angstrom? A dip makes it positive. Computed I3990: 4.7 angstrom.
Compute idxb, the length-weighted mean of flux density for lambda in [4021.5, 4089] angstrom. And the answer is 1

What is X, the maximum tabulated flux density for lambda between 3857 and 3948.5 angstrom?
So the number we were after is 1.107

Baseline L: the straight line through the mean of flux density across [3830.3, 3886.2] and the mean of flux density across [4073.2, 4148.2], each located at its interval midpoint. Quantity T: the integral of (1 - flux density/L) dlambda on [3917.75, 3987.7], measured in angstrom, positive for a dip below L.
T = 8.8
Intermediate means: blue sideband 1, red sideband 1.01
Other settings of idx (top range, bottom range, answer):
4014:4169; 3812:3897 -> 1.17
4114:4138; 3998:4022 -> 1.06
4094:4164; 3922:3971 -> 1.27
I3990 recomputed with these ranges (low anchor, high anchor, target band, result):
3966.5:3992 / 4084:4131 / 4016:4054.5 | -3.7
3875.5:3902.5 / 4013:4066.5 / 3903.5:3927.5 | 1.6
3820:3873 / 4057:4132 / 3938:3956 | 0.9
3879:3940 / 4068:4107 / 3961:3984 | 5.5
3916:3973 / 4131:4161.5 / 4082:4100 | -1.2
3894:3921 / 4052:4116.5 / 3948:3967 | 1.5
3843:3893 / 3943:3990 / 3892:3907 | 2.7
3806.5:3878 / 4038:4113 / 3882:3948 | 5.4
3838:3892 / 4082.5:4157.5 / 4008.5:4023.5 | -0.3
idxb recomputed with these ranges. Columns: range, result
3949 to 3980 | 0.736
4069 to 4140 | 1.01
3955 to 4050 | 0.92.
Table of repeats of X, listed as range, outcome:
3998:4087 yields 1.125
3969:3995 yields 1.031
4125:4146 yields 1.083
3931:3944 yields 1.038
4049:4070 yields 1.068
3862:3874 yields 1.073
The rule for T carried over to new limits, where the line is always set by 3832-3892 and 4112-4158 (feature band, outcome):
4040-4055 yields 0.9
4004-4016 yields -0.5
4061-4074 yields -0.4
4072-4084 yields 0.1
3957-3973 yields 6.3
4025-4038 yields -0.7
